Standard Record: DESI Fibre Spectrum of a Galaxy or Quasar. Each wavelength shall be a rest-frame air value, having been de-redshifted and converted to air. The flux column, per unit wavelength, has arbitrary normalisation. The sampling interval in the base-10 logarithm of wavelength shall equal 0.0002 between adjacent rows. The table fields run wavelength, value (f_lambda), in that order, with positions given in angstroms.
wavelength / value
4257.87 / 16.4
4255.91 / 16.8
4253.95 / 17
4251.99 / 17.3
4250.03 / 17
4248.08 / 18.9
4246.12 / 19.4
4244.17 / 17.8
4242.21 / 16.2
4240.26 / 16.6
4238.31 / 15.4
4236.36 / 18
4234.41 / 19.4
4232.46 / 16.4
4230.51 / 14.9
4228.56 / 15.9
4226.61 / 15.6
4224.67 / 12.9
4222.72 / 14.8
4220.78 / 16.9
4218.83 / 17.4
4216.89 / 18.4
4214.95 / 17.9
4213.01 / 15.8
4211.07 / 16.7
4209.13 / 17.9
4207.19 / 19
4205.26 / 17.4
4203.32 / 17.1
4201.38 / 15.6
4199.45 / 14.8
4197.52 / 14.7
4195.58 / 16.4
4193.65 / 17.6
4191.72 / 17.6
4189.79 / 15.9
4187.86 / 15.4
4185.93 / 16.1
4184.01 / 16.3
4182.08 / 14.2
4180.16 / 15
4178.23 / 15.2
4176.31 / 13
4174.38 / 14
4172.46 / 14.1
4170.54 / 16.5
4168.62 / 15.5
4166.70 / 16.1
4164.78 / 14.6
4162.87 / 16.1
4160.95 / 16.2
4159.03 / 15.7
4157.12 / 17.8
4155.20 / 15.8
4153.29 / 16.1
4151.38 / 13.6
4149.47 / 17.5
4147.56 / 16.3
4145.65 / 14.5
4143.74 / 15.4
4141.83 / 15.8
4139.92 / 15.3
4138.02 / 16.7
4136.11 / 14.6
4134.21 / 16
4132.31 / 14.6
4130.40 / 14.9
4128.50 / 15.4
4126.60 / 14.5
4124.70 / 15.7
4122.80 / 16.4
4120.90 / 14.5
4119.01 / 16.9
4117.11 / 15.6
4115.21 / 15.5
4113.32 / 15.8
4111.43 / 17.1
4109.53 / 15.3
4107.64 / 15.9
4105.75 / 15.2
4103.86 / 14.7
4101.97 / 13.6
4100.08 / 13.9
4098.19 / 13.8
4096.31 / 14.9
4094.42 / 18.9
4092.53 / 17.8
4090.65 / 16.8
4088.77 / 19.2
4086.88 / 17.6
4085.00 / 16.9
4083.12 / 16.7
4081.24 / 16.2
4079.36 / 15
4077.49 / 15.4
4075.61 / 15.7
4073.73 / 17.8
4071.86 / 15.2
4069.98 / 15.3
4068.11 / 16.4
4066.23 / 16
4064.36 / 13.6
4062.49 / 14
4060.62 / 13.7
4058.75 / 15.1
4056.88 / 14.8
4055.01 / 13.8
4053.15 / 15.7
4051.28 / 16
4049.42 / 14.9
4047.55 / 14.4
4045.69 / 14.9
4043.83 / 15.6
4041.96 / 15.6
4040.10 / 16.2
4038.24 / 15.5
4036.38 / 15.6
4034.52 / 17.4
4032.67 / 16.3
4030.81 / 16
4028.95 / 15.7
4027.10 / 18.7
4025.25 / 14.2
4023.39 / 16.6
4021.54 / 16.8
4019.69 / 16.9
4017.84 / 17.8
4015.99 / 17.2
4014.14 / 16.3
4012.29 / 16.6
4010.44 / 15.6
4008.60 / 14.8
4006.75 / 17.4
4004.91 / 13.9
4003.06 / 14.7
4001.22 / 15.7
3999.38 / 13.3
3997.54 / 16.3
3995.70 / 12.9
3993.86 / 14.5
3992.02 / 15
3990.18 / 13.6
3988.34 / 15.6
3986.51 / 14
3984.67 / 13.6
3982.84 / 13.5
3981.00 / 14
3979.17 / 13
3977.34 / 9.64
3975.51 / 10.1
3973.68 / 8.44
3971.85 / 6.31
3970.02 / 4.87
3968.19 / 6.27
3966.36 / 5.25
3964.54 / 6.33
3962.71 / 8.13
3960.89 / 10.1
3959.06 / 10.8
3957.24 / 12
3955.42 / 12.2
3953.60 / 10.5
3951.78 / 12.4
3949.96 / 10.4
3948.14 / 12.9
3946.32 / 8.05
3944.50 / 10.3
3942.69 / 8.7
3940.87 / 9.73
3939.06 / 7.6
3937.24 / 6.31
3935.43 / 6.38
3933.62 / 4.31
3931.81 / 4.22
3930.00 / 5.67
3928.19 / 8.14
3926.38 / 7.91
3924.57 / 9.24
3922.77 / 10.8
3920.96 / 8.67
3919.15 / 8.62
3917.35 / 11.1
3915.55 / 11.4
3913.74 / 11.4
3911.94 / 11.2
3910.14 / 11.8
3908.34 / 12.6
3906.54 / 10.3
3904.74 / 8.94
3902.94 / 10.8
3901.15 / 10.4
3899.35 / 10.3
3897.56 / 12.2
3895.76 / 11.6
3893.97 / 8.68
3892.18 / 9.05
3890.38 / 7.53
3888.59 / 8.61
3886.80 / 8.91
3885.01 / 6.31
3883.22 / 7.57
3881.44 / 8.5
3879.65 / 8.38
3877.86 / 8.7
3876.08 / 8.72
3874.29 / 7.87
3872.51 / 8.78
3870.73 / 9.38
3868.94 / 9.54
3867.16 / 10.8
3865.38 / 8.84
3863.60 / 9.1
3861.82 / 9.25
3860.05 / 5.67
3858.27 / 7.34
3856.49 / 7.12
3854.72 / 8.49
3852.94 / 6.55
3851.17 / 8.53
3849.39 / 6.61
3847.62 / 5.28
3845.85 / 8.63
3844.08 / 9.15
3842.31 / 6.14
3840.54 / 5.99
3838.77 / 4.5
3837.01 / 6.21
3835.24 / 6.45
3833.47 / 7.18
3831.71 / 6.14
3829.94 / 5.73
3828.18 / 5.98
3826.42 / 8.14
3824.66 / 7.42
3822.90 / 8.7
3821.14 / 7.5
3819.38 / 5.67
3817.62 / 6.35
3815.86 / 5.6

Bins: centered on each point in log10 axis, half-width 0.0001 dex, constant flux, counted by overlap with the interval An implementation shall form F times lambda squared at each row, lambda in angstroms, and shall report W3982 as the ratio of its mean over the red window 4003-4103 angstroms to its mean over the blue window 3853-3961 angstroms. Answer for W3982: 1.9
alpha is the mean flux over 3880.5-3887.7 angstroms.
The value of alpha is 7.83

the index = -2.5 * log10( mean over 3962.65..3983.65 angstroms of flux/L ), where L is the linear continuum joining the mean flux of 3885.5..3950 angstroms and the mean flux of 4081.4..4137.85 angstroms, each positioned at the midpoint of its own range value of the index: 0.26 mag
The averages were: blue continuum 9.26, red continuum 15.8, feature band 8.83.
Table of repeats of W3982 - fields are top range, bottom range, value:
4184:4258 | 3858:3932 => 2.13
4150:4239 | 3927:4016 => 1.60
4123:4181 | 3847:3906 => 2.05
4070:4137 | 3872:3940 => 1.95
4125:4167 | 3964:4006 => 1.42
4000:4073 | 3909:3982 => 1.79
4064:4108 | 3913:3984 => 1.87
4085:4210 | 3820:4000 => 1.93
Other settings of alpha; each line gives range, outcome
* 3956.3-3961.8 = 11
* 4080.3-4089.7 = 17.3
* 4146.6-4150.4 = 16.9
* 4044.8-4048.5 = 14.6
